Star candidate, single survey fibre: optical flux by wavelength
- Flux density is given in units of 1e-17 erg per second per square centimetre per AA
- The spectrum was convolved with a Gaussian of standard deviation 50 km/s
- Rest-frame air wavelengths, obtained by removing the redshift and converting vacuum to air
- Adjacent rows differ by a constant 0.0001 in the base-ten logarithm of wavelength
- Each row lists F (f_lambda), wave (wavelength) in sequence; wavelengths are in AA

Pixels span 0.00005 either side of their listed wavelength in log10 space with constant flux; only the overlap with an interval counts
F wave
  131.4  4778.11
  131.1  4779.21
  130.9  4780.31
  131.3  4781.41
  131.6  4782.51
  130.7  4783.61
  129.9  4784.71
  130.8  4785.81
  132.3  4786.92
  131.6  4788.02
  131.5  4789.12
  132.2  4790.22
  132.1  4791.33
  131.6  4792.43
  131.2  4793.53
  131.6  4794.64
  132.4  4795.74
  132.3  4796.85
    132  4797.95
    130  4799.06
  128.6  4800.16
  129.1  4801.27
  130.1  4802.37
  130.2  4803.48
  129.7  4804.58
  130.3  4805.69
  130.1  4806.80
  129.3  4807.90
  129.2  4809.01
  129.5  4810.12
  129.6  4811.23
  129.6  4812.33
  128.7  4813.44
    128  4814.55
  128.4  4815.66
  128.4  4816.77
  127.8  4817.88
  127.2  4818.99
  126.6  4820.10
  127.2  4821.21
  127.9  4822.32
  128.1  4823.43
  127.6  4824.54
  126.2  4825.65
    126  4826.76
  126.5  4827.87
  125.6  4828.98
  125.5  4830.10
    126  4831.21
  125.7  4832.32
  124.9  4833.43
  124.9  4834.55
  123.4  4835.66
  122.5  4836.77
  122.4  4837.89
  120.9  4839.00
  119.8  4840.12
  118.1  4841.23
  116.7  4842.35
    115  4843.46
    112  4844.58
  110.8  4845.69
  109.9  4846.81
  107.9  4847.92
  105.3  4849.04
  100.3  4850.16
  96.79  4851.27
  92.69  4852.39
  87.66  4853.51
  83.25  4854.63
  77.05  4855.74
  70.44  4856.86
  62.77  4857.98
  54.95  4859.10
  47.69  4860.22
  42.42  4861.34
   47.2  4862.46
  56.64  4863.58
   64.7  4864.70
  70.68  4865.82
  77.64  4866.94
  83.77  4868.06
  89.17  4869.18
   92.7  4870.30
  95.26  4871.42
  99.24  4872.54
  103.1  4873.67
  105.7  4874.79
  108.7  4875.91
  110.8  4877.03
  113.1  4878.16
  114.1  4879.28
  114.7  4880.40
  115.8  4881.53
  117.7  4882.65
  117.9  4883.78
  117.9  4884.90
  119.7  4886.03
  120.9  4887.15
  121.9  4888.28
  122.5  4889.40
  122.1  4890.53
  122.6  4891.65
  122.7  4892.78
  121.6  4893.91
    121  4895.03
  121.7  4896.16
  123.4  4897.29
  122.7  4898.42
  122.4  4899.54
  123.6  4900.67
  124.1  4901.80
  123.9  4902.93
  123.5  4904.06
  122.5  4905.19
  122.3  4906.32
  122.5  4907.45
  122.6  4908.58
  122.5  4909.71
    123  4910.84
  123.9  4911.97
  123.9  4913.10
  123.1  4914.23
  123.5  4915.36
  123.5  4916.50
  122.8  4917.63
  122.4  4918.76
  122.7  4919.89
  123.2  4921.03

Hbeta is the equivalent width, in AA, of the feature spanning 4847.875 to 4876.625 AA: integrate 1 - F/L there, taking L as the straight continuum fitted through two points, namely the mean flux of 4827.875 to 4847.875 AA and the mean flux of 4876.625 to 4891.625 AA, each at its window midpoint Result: 9.1 AA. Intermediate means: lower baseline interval 120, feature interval 81.4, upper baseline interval 118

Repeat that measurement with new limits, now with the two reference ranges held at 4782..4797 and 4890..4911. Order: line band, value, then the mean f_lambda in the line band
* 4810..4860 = 5.5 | 114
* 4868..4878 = 2.0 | 100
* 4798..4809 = 0.1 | 130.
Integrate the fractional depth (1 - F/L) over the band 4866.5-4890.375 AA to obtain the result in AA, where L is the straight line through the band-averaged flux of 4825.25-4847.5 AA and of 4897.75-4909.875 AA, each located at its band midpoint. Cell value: 2.8 AA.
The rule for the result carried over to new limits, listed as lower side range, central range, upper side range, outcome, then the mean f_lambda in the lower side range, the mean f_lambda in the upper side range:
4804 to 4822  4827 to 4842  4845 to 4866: -2.94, 129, 78.7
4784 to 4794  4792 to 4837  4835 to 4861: -4.36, 132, 98.7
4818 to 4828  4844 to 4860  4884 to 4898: 4.47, 127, 121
